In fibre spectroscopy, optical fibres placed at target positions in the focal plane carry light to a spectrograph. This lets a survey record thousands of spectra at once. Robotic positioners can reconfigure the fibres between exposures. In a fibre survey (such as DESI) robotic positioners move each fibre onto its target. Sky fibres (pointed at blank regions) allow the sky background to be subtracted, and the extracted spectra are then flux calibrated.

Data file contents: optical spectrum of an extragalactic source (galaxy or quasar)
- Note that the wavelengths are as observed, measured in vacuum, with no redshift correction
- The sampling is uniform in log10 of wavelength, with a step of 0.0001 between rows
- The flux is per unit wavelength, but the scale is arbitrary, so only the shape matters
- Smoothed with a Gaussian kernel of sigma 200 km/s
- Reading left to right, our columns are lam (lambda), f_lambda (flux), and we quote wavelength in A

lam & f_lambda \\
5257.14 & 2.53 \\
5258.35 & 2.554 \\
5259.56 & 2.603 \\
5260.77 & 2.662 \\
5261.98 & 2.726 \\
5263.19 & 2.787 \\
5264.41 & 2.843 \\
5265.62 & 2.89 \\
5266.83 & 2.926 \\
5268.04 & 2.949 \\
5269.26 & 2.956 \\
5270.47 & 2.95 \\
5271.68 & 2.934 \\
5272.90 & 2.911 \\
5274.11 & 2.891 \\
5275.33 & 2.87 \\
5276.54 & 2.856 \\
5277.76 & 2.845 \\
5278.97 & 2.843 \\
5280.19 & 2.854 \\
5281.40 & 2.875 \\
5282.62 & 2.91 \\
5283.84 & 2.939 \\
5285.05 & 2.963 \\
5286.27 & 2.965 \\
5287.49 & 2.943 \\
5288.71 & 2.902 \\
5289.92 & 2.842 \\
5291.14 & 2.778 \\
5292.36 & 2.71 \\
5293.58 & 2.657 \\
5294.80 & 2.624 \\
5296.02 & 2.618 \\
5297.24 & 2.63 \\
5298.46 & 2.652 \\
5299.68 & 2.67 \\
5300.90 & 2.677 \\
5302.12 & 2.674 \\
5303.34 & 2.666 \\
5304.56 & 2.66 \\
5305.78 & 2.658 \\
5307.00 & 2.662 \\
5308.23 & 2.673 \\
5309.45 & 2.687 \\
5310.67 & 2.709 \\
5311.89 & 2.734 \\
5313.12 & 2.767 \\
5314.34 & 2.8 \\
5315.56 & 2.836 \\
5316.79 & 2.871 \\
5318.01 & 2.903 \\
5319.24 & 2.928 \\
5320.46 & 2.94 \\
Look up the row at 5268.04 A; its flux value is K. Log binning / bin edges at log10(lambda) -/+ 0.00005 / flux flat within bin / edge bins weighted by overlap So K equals 2.949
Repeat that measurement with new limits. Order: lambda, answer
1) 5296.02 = 2.618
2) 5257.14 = 2.53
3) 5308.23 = 2.673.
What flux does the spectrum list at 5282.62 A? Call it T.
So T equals 2.91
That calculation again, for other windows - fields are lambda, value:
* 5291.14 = 2.778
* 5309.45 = 2.687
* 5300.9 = 2.677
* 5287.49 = 2.943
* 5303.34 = 2.666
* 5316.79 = 2.871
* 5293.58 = 2.657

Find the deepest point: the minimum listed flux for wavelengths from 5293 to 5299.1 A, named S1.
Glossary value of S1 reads 2.618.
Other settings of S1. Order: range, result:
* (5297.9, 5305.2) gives 2.652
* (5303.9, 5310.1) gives 2.658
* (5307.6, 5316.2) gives 2.673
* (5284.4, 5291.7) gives 2.778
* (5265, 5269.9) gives 2.89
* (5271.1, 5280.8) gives 2.843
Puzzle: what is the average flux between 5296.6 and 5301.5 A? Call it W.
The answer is 2.66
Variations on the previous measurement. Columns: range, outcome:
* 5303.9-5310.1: 2.67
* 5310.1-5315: 2.76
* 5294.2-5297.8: 2.62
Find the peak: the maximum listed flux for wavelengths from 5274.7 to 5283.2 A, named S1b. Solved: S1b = 2.91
